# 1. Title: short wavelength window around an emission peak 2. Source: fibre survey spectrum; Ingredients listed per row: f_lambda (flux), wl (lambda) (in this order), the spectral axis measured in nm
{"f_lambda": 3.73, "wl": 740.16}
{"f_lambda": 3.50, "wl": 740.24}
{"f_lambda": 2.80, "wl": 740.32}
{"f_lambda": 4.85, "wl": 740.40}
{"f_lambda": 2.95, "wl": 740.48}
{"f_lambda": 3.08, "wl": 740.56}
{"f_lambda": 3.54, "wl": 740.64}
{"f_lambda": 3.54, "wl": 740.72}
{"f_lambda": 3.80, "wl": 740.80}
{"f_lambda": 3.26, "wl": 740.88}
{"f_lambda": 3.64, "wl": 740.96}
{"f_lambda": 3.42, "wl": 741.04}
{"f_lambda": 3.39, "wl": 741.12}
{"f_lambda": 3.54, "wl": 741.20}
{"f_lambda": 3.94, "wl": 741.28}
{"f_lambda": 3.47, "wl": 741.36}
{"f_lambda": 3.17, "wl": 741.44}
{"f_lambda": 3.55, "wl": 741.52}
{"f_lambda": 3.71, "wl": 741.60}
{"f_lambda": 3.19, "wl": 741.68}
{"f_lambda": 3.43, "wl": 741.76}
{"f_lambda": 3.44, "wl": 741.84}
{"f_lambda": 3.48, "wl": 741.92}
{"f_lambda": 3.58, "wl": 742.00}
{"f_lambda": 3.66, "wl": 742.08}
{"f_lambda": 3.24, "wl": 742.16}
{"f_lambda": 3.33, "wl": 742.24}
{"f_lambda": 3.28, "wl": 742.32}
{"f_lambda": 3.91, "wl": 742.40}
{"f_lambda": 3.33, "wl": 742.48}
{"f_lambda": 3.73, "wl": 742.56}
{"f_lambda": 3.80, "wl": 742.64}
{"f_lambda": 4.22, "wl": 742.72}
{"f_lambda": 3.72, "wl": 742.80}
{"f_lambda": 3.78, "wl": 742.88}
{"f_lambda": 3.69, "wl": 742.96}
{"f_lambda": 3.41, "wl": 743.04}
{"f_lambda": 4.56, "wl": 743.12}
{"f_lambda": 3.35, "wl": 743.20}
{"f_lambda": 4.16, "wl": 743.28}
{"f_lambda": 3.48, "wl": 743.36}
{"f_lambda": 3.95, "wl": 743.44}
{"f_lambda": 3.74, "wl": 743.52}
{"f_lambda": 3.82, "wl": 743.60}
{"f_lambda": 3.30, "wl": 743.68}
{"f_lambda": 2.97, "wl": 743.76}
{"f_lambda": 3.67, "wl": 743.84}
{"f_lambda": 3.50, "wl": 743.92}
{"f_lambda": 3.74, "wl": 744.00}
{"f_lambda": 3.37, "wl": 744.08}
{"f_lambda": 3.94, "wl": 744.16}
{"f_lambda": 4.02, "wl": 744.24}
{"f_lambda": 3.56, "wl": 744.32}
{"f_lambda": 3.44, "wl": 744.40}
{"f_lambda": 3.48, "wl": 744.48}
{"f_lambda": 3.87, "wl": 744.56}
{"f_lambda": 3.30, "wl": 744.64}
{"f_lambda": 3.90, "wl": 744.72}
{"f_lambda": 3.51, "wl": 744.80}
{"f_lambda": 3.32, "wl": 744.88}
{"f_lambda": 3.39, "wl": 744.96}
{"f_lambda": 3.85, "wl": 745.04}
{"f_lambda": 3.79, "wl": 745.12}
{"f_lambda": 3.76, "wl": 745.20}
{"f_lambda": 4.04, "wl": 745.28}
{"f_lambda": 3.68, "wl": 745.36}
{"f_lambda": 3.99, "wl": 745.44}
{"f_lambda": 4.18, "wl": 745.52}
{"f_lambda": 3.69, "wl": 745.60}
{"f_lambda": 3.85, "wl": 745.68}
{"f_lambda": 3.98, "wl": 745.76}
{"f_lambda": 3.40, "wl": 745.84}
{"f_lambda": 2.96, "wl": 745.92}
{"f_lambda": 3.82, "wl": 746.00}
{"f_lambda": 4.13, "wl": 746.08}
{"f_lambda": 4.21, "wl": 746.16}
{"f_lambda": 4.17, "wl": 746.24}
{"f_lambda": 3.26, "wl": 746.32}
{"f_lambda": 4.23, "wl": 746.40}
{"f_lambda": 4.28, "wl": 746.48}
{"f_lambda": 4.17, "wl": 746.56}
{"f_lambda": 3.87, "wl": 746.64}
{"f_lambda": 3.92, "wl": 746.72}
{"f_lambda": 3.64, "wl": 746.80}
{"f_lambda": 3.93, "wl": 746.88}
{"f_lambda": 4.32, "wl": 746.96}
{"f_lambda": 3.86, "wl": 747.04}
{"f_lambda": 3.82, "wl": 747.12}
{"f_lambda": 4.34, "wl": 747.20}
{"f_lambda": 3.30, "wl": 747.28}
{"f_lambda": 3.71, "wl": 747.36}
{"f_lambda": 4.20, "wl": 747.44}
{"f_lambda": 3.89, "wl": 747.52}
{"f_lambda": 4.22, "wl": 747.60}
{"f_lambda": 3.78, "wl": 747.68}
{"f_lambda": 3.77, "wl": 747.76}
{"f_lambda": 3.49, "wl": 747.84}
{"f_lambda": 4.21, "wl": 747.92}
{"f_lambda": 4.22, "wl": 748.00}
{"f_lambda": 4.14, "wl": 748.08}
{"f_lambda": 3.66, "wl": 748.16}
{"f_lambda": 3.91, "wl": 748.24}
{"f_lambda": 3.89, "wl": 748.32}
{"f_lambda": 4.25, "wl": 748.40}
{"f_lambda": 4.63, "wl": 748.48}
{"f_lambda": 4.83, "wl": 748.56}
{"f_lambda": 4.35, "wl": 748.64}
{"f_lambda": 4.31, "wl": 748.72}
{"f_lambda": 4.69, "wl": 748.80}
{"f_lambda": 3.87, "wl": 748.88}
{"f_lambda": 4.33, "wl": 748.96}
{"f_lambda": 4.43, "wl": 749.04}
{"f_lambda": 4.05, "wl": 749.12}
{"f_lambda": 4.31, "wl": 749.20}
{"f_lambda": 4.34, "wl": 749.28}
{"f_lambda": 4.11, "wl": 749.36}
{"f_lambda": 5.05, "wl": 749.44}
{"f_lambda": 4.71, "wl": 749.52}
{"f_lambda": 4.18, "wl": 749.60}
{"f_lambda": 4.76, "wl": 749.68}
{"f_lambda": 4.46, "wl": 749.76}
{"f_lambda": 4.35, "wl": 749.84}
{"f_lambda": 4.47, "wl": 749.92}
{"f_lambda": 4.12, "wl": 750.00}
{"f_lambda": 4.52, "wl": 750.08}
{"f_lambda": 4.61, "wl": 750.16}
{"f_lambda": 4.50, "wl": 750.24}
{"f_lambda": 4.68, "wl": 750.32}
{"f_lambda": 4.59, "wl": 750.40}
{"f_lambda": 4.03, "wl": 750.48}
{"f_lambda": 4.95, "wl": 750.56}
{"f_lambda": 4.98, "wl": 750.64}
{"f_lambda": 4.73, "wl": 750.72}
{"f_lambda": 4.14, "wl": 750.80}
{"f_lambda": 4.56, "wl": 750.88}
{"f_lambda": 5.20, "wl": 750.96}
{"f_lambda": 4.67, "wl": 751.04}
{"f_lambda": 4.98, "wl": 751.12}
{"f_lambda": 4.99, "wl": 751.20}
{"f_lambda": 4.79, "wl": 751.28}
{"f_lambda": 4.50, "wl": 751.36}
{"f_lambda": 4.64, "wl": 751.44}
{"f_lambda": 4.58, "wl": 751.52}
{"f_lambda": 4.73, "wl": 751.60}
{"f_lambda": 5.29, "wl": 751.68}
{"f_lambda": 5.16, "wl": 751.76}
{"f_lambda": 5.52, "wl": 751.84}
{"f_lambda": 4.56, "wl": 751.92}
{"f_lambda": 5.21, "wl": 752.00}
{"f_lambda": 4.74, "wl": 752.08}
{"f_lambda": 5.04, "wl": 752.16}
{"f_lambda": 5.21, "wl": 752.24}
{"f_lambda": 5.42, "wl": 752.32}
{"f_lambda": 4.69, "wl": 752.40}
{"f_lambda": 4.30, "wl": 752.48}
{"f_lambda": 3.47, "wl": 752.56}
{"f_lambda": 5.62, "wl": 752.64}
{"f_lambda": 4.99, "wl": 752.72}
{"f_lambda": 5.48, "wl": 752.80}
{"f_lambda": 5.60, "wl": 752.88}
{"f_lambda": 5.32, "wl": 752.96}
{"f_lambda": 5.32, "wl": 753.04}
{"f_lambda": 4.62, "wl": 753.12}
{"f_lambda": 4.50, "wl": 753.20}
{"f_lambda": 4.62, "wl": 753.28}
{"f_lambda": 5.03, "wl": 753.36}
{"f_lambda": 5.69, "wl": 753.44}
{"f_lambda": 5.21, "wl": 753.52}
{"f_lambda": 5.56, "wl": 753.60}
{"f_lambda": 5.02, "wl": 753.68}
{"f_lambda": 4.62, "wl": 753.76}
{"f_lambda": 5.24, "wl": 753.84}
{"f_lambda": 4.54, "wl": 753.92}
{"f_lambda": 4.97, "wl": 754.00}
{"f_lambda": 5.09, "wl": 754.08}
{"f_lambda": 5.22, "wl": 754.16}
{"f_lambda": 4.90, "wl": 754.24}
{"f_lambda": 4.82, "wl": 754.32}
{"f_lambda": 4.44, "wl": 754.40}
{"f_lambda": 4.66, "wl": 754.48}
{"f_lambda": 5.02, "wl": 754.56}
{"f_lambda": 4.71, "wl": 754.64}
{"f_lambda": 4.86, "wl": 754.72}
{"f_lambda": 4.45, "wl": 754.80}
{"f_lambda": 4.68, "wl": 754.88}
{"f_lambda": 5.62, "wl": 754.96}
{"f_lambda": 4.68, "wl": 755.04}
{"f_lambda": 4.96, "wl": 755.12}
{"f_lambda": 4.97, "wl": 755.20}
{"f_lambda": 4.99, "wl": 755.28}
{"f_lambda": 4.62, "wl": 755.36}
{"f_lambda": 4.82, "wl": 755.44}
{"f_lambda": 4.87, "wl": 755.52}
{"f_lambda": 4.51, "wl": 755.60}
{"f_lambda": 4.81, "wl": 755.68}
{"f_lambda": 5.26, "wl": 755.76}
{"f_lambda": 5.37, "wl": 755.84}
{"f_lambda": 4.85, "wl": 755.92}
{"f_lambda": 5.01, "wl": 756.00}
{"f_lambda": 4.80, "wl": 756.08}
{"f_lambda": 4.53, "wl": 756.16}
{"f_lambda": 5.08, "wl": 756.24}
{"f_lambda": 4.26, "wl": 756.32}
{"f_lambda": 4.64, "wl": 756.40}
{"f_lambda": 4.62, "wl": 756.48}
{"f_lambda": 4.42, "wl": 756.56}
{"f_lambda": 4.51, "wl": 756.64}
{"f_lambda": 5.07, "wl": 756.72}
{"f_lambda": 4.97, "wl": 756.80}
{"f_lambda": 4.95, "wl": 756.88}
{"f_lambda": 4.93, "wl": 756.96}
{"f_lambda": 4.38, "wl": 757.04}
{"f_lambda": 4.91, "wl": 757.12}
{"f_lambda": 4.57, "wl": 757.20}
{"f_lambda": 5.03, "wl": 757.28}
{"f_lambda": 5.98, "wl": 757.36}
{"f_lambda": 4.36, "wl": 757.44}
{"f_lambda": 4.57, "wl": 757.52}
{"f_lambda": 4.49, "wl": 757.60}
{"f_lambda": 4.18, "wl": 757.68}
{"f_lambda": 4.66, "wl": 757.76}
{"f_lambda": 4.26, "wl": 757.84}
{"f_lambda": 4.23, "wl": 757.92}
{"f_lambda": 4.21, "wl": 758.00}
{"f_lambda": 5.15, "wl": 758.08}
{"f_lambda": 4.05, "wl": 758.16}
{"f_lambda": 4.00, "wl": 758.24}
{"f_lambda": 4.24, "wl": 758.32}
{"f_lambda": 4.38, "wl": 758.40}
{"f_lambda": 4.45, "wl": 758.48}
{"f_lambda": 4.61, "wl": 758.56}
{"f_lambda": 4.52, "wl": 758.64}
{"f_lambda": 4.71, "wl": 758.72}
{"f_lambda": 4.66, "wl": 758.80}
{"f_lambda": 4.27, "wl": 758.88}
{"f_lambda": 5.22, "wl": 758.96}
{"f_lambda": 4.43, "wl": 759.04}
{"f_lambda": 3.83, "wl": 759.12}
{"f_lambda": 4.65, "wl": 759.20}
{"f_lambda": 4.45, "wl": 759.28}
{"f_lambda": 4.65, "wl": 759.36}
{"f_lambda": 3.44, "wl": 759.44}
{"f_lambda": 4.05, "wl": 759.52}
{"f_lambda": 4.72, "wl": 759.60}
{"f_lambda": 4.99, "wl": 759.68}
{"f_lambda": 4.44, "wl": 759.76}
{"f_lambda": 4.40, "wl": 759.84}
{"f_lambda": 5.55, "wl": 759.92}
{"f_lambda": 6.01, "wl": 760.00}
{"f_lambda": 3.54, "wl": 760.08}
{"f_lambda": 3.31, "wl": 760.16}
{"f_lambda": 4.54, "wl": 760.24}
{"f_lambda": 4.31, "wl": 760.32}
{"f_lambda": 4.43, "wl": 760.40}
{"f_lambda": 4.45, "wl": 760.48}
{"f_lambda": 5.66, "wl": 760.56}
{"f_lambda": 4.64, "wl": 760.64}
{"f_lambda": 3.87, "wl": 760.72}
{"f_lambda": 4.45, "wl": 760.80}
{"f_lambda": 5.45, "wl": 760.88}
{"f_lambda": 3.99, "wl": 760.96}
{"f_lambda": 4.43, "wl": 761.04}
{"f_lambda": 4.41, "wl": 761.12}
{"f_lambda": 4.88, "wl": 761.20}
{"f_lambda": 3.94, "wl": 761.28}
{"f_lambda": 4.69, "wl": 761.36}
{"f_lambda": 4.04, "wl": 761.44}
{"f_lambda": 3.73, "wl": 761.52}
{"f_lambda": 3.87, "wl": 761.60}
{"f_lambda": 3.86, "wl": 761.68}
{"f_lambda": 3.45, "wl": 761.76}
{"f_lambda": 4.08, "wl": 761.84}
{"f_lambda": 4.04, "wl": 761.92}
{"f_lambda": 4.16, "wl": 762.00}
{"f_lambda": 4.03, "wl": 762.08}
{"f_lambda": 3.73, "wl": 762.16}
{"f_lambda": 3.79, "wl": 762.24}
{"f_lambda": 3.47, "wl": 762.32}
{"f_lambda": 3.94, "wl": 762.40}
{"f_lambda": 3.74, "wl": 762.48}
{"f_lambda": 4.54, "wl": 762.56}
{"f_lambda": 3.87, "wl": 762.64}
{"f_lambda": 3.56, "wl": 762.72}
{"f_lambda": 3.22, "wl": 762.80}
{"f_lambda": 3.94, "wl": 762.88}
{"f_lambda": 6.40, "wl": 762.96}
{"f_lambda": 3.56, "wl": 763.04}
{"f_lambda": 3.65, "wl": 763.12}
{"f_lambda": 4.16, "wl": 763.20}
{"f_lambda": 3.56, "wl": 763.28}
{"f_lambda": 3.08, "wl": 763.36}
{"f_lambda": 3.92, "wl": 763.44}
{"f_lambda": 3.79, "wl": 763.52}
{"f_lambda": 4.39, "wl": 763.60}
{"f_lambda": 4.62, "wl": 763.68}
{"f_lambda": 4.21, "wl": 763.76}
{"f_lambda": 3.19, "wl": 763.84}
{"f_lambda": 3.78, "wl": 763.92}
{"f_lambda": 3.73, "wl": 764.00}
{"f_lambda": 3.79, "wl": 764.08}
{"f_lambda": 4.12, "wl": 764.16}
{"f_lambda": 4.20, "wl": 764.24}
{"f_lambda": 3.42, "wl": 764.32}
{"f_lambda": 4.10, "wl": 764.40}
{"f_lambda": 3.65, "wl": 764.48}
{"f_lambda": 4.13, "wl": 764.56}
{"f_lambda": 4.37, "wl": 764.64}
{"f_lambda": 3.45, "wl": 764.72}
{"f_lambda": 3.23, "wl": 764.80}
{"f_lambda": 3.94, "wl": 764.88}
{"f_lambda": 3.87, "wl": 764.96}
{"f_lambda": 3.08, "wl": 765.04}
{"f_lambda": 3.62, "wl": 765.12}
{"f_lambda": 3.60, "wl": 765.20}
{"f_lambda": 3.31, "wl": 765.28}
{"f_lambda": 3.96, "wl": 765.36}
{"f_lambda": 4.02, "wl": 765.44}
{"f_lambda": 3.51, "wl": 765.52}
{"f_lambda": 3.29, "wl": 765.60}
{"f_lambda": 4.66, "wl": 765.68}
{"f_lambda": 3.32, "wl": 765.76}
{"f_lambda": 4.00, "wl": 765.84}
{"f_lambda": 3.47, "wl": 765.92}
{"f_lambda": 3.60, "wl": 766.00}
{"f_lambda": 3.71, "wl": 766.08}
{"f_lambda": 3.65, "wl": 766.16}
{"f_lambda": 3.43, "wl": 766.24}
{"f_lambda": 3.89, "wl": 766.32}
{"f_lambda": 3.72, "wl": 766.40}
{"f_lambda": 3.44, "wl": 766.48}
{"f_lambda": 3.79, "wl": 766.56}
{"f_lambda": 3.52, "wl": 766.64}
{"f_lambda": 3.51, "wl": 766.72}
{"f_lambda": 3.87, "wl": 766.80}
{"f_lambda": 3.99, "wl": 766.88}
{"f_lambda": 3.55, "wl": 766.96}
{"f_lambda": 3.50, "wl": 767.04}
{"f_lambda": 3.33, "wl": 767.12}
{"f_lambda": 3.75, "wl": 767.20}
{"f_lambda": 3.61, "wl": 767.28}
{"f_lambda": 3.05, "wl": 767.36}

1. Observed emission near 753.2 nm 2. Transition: Mg II 2798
